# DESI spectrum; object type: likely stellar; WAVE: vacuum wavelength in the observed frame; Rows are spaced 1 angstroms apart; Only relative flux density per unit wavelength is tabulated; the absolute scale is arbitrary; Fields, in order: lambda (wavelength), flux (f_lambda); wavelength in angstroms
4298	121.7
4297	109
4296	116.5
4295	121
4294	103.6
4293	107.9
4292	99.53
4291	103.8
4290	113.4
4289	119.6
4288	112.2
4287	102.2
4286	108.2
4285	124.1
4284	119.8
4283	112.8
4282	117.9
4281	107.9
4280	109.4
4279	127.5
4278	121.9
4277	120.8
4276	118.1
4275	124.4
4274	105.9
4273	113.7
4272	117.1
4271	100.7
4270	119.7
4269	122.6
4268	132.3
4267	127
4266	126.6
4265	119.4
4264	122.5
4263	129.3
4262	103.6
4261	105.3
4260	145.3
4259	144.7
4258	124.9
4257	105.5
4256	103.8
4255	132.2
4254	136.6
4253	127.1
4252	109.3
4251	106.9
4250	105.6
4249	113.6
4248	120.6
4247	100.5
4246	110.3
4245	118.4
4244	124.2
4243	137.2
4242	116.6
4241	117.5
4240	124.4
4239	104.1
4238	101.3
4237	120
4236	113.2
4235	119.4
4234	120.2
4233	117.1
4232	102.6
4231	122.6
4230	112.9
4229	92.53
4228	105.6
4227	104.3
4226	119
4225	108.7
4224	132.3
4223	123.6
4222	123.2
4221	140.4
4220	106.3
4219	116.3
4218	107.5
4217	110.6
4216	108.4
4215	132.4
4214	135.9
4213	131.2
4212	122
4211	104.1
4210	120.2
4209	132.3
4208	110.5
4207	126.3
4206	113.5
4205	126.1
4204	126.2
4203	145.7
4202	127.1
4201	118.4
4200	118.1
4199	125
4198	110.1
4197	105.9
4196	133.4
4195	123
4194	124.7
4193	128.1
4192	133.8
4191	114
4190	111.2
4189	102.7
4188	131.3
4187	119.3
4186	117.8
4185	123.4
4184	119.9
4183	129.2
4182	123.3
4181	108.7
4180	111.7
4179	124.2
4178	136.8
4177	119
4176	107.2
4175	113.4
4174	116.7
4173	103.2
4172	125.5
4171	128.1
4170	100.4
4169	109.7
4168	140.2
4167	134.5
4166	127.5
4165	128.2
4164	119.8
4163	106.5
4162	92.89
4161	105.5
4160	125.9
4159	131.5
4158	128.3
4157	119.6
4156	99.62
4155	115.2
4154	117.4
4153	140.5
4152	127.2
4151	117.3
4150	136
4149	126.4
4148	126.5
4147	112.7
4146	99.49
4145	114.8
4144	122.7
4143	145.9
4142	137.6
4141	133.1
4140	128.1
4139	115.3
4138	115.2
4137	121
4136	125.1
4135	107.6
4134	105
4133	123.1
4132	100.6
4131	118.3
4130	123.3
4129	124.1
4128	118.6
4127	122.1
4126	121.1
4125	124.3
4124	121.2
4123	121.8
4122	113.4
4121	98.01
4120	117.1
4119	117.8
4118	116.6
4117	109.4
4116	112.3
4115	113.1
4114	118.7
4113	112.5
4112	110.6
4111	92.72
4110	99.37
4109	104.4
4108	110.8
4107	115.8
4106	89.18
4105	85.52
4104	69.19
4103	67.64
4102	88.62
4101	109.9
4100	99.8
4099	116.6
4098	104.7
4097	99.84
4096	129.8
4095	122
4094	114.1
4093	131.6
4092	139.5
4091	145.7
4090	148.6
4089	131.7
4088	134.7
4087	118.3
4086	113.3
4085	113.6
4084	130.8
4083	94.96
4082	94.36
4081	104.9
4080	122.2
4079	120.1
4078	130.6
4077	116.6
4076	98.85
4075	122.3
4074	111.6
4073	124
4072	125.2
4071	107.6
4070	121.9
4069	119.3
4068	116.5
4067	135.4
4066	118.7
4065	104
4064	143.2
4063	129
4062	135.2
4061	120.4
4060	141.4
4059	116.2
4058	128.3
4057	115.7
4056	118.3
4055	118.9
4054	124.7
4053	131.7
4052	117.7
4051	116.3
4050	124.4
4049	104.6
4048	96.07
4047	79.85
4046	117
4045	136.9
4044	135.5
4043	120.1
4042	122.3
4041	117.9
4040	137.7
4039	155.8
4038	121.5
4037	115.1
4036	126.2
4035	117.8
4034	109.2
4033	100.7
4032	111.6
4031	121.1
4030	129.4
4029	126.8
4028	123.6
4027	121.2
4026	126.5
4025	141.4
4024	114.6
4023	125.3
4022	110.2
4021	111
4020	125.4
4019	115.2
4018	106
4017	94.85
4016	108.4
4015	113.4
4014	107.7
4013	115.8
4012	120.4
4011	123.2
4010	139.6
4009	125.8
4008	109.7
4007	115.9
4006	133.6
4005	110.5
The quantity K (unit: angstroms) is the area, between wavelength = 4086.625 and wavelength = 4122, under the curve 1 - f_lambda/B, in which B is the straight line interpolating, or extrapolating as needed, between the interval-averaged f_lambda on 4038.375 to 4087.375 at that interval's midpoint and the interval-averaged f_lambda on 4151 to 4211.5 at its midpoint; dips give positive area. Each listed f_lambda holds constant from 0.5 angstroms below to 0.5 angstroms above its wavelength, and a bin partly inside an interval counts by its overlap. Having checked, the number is 2.5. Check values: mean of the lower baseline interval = 120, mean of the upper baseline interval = 120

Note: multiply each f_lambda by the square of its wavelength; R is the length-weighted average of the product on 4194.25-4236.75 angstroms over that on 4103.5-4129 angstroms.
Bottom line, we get 1.14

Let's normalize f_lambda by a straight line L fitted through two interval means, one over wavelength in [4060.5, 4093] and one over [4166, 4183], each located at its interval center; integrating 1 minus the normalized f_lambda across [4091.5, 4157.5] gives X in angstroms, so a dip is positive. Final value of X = 3.3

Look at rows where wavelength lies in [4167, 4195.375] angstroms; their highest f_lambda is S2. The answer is 140.2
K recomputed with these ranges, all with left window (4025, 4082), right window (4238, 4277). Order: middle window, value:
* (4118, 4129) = 0.2 angstroms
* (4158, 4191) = 0.2 angstroms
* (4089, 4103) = 0.3 angstroms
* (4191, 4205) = -0.6 angstroms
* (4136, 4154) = -0.7 angstroms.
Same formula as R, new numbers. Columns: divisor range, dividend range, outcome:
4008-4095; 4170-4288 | 1.07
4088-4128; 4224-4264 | 1.11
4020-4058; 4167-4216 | 1.08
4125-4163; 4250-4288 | 1.05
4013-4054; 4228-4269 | 1.10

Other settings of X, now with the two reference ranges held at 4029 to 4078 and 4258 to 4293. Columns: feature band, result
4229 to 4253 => 0.7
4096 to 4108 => 2.3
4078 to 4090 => 0.2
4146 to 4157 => -0.1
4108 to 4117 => 0.9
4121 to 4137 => 0.3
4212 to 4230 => 0.1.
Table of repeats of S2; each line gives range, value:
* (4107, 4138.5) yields 125.1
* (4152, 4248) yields 145.7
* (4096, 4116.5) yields 129.8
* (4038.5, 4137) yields 155.8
